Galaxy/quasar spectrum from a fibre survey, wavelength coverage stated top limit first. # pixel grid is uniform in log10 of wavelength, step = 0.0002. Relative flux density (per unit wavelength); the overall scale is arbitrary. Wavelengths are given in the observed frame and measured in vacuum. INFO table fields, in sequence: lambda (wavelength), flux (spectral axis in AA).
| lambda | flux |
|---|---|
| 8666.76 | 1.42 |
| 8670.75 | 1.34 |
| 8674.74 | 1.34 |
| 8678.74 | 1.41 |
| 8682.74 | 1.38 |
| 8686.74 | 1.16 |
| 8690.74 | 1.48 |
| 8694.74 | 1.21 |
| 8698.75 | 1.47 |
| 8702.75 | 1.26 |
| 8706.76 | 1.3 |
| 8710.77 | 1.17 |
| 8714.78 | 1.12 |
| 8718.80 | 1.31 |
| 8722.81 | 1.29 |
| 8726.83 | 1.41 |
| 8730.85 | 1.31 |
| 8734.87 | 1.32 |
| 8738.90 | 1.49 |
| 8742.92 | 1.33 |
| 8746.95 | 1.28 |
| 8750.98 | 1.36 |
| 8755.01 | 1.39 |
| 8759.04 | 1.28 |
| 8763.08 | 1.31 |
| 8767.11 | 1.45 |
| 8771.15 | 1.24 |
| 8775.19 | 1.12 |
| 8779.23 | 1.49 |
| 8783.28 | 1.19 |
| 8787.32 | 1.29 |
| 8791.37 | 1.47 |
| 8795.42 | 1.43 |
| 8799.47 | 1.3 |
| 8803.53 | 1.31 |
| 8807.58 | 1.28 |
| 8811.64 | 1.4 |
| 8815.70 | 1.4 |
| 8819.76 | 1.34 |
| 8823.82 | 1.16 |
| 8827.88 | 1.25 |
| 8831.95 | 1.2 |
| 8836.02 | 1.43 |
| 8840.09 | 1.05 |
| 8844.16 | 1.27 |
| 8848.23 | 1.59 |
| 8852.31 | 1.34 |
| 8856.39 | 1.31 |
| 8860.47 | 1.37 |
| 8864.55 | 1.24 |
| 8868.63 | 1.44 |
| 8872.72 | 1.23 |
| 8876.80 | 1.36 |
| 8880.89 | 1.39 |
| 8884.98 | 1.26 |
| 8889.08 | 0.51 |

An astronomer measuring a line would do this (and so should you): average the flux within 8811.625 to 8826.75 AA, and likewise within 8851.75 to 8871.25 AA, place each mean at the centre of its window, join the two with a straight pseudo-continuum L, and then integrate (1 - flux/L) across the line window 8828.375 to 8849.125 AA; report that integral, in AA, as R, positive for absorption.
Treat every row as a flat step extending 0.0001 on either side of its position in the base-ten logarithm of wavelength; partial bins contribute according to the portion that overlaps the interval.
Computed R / 0.55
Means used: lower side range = 1.31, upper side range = 1.34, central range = 1.29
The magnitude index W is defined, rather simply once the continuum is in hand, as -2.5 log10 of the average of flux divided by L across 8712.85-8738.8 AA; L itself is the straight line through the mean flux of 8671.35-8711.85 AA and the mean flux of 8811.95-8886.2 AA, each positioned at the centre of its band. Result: 0.010 mag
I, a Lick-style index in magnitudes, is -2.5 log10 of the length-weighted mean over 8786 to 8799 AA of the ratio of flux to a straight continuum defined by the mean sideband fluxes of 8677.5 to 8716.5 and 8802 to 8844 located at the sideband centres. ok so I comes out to -0.09 mag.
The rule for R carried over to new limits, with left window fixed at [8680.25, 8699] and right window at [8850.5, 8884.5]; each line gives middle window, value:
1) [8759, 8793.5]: 0.3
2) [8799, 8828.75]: 0.5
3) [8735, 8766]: -0.5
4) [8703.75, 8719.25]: 1.3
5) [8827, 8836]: 0.4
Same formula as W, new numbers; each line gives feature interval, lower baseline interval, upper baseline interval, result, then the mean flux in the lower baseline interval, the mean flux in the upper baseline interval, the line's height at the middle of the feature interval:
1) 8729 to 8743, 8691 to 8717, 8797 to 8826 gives -0.07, 1.27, 1.31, 1.28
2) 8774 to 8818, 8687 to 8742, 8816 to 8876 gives -0.02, 1.31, 1.31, 1.31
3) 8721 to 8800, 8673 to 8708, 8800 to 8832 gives -0.02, 1.34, 1.3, 1.31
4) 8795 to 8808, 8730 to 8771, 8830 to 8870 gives 0.01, 1.35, 1.32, 1.33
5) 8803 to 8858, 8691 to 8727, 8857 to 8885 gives 0.01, 1.29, 1.33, 1.32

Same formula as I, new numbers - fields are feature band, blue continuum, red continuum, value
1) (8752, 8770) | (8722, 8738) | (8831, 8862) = -0.01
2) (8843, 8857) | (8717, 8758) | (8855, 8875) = -0.05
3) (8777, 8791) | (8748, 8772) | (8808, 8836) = -0.01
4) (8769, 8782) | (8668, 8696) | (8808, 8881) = 0.04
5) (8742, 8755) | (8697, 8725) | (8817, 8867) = -0.04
